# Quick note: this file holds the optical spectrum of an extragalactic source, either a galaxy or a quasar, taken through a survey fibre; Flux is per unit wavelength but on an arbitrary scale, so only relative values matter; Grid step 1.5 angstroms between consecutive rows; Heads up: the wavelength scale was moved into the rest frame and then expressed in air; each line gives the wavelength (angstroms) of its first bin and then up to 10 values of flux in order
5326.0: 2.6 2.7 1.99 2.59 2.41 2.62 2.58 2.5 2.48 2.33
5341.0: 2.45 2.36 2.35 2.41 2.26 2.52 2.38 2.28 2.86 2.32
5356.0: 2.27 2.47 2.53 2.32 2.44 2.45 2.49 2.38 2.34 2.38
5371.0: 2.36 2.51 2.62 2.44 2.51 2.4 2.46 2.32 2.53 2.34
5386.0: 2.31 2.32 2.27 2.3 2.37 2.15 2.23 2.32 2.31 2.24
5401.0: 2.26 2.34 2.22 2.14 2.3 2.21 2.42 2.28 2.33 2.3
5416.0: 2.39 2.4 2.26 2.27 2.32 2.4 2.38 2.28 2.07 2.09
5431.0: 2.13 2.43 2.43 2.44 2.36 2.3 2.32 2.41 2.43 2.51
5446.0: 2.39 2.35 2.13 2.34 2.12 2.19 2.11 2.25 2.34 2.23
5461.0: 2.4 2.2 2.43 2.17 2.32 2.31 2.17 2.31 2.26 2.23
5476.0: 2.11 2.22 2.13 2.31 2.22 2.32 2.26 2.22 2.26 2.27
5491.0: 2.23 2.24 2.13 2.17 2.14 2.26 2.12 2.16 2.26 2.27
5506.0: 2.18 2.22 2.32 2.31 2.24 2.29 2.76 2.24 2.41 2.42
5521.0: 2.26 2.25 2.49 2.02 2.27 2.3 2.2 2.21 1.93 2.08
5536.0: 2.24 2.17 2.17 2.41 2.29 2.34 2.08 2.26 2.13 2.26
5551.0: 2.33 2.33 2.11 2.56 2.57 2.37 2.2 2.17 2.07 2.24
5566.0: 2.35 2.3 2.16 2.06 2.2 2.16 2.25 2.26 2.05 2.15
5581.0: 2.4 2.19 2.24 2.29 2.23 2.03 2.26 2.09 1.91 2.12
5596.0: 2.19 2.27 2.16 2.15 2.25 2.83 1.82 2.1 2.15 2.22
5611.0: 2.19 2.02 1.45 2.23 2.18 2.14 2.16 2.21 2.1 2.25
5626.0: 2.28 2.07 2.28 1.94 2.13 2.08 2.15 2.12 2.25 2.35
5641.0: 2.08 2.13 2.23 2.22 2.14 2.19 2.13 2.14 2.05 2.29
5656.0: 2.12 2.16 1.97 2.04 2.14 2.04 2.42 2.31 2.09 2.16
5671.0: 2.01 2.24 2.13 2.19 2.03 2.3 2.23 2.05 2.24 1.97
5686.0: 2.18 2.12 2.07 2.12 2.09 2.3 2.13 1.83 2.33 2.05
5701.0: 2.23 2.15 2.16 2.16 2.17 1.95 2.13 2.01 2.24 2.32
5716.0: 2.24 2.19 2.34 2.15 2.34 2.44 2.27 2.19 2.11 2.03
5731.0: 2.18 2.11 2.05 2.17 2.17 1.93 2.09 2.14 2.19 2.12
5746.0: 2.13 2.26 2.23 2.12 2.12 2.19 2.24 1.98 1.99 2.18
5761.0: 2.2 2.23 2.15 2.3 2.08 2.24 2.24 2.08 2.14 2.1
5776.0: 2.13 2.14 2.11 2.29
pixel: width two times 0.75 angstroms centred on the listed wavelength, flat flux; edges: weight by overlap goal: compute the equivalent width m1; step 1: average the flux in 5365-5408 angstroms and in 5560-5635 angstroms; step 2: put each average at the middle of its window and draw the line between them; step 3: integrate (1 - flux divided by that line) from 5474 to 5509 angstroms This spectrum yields 0.6 angstroms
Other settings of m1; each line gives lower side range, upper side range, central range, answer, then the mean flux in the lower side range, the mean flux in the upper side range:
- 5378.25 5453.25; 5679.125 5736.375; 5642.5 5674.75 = 0.5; 2.31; 2.16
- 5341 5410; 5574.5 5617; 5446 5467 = 0.3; 2.37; 2.16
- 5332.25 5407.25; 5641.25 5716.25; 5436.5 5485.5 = 0.8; 2.39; 2.15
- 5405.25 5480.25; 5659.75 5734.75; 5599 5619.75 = 0.6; 2.29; 2.16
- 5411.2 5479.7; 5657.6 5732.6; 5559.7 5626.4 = 1.2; 2.29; 2.16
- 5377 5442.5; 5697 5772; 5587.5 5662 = 2.4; 2.31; 2.17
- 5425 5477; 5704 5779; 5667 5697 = 0.8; 2.28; 2.16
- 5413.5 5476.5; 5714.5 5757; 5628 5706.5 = 1.9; 2.29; 2.17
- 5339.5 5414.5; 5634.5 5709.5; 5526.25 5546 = 0.4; 2.37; 2.15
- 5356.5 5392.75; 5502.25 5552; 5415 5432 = 0.6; 2.41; 2.26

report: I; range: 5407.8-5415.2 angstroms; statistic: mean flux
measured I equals 2.31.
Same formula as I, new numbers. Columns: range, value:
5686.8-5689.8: 2.1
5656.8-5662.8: 2.08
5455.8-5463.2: 2.28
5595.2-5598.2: 2.23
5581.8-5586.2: 2.24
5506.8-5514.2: 2.28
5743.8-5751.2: 2.17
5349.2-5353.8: 2.5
